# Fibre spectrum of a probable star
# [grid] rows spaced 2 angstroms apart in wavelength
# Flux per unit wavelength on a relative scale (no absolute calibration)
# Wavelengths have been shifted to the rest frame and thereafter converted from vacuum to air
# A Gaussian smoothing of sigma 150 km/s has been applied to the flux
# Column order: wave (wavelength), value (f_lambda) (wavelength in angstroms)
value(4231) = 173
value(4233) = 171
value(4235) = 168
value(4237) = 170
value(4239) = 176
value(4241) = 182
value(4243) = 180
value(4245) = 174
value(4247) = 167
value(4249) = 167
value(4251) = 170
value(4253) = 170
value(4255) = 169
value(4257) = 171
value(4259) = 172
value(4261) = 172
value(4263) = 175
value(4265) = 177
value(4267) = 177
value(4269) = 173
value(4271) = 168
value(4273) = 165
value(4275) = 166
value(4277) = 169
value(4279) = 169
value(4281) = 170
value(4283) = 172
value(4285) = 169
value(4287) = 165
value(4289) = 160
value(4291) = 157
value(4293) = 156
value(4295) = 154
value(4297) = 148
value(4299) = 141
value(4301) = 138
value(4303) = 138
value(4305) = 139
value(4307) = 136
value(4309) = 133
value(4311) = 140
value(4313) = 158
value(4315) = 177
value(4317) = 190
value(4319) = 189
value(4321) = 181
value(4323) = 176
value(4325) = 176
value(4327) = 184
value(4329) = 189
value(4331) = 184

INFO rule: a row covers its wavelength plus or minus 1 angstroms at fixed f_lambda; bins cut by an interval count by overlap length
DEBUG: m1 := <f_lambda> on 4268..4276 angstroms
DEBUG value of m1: 168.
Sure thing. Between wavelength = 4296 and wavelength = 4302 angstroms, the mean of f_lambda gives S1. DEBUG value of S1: 142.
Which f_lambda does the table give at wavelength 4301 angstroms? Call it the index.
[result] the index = 138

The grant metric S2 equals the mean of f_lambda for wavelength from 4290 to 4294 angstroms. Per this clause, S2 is 156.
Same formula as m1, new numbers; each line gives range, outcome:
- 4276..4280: 169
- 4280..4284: 171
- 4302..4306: 138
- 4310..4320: 171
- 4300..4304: 138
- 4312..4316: 168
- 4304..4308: 138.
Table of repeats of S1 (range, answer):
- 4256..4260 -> 172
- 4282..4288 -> 169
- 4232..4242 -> 173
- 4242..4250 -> 172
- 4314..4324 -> 183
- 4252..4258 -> 170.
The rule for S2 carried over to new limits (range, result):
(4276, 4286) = 170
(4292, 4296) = 155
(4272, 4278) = 167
